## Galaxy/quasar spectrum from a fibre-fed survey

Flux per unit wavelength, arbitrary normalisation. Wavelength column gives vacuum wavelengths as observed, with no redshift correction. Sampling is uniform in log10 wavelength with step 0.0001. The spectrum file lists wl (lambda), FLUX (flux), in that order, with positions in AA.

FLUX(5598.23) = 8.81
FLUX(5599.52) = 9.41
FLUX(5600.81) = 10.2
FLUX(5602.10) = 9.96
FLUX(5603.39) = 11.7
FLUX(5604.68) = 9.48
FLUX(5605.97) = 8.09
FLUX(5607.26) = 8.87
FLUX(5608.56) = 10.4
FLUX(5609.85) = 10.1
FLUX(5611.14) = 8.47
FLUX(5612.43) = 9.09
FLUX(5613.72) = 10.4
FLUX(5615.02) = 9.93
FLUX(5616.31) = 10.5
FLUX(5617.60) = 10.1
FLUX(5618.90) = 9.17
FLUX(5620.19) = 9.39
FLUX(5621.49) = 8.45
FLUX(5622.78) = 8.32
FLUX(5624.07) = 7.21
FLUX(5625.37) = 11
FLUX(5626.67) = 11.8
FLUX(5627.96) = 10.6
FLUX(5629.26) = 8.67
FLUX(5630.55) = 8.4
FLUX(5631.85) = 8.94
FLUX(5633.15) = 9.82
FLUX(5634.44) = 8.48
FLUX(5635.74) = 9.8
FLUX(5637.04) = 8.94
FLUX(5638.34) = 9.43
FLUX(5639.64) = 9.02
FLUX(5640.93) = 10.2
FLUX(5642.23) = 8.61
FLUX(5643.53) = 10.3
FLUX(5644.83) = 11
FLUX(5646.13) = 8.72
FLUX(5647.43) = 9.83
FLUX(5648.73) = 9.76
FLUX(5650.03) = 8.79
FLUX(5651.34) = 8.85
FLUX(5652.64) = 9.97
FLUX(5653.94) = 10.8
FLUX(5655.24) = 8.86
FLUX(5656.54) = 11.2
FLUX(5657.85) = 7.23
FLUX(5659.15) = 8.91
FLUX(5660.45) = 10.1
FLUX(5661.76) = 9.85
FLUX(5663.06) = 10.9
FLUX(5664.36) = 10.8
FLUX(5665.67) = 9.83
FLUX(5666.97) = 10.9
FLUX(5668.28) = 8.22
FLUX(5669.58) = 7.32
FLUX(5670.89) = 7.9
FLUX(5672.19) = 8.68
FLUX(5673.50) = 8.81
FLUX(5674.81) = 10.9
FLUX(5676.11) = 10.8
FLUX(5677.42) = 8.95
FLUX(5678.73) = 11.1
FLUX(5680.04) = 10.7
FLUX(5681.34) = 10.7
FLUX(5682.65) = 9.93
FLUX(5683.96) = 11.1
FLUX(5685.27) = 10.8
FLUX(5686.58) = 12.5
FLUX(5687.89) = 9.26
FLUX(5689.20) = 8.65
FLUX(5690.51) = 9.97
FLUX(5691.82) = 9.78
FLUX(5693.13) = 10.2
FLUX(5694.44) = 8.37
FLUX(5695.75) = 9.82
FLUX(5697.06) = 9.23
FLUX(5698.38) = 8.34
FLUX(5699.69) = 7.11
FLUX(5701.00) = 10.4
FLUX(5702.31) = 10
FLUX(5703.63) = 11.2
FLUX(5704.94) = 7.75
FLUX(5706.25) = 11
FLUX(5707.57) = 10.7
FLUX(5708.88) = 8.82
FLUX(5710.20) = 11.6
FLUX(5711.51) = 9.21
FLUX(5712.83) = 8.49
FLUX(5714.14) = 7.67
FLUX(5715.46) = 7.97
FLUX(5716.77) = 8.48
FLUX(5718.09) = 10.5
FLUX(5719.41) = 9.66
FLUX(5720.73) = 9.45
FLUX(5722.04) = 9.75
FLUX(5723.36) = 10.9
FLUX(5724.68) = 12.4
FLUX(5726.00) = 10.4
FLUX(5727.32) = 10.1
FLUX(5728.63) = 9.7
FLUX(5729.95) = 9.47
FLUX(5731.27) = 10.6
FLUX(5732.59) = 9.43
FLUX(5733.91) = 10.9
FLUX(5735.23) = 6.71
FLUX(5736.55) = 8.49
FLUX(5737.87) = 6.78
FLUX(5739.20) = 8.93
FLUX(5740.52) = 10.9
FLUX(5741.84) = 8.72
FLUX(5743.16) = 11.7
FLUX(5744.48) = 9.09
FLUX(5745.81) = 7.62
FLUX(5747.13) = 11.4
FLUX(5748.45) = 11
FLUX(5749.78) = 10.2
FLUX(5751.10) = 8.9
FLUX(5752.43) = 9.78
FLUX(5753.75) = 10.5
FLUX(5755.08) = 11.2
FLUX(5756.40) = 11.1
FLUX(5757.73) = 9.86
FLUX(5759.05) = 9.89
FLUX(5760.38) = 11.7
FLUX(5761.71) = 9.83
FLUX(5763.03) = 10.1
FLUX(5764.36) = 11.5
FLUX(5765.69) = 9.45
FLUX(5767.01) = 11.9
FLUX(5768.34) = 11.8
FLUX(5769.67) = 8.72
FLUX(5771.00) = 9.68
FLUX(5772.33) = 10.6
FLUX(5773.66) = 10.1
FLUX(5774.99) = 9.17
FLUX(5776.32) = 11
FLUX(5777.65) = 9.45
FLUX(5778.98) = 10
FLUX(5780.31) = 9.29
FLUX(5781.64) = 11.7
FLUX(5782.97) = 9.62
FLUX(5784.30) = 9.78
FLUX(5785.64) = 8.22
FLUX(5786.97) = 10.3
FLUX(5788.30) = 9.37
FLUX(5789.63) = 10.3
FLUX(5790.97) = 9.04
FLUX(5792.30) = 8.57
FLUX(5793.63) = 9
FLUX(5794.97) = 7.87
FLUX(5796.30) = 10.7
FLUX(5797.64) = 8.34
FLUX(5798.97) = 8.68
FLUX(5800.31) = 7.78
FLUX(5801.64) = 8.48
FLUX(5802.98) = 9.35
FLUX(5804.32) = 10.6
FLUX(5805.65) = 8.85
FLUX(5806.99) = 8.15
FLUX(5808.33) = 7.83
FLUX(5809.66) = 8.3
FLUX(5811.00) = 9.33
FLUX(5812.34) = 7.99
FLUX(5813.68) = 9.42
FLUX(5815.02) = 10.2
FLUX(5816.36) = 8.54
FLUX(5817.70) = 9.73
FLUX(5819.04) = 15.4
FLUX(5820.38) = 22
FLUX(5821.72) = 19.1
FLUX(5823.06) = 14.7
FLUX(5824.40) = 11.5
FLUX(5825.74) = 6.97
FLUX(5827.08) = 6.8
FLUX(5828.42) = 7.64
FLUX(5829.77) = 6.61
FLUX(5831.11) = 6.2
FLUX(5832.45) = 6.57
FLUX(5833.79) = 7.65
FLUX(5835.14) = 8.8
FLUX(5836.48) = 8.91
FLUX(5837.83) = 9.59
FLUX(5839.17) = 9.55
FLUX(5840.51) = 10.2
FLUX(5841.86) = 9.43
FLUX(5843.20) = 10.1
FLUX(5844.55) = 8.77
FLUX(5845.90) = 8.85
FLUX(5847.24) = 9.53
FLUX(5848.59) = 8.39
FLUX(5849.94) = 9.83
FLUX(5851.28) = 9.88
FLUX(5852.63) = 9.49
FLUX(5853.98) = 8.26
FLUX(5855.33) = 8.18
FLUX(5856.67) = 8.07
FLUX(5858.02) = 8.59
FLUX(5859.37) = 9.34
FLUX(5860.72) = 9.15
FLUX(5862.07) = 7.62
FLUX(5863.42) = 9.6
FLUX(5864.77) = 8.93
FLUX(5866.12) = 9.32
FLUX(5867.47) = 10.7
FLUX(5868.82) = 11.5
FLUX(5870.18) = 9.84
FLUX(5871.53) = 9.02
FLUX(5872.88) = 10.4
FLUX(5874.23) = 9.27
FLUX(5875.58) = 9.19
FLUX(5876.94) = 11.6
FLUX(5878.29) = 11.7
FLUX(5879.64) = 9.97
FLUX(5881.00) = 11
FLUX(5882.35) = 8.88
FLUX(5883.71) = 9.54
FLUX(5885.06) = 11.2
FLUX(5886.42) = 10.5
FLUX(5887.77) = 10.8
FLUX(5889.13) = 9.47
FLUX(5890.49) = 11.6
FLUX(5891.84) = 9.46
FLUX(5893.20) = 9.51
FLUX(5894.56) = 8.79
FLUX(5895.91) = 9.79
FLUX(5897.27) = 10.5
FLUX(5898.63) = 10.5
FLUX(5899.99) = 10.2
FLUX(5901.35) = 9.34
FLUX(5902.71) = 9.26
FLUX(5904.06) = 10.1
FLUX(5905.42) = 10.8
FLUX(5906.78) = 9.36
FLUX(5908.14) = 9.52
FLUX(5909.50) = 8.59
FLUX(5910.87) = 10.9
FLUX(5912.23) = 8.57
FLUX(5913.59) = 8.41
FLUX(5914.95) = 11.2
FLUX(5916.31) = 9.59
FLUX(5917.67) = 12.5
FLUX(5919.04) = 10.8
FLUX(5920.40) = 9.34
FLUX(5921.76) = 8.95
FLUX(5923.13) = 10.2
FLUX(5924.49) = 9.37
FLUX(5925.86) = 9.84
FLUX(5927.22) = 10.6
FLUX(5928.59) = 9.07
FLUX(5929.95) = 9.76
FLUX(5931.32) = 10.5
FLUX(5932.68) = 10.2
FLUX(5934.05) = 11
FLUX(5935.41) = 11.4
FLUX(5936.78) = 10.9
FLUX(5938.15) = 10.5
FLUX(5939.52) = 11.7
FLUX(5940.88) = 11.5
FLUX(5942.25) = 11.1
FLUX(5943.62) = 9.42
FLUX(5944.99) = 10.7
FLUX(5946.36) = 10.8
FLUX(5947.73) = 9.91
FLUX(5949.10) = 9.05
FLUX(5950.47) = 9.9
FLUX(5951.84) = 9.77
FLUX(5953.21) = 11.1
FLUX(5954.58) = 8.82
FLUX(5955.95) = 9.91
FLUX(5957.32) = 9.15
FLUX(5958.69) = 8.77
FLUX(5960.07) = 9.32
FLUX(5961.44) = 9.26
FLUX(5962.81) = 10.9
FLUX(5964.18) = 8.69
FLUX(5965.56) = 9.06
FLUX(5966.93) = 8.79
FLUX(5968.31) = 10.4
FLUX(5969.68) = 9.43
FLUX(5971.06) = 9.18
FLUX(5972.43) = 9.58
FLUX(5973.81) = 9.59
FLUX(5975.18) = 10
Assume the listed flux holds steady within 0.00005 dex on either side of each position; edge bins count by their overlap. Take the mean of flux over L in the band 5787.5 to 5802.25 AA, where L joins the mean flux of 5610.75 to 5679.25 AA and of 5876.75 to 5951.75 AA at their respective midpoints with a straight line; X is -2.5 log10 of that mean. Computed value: 0.11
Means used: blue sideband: 9.51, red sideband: 10.2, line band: 8.94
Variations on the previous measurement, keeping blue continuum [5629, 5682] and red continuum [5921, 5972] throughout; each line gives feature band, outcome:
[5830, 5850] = 0.13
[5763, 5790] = -0.04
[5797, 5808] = 0.12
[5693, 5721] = 0.03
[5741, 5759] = -0.04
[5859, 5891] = -0.02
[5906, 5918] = 0.02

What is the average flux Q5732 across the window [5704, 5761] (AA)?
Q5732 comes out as 9.76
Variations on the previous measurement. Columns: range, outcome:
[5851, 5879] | 9.5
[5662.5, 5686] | 9.91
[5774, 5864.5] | 9.49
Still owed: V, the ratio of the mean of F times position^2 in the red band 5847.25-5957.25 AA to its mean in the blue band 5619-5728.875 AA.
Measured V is 1.11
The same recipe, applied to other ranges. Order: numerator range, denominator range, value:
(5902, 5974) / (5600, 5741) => 1.14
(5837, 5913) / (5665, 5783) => 1.04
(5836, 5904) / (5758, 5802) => 1.02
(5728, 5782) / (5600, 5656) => 1.09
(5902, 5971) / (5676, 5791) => 1.08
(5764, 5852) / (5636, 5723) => 1.06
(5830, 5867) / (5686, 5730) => 0.96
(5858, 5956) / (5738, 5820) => 1.07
